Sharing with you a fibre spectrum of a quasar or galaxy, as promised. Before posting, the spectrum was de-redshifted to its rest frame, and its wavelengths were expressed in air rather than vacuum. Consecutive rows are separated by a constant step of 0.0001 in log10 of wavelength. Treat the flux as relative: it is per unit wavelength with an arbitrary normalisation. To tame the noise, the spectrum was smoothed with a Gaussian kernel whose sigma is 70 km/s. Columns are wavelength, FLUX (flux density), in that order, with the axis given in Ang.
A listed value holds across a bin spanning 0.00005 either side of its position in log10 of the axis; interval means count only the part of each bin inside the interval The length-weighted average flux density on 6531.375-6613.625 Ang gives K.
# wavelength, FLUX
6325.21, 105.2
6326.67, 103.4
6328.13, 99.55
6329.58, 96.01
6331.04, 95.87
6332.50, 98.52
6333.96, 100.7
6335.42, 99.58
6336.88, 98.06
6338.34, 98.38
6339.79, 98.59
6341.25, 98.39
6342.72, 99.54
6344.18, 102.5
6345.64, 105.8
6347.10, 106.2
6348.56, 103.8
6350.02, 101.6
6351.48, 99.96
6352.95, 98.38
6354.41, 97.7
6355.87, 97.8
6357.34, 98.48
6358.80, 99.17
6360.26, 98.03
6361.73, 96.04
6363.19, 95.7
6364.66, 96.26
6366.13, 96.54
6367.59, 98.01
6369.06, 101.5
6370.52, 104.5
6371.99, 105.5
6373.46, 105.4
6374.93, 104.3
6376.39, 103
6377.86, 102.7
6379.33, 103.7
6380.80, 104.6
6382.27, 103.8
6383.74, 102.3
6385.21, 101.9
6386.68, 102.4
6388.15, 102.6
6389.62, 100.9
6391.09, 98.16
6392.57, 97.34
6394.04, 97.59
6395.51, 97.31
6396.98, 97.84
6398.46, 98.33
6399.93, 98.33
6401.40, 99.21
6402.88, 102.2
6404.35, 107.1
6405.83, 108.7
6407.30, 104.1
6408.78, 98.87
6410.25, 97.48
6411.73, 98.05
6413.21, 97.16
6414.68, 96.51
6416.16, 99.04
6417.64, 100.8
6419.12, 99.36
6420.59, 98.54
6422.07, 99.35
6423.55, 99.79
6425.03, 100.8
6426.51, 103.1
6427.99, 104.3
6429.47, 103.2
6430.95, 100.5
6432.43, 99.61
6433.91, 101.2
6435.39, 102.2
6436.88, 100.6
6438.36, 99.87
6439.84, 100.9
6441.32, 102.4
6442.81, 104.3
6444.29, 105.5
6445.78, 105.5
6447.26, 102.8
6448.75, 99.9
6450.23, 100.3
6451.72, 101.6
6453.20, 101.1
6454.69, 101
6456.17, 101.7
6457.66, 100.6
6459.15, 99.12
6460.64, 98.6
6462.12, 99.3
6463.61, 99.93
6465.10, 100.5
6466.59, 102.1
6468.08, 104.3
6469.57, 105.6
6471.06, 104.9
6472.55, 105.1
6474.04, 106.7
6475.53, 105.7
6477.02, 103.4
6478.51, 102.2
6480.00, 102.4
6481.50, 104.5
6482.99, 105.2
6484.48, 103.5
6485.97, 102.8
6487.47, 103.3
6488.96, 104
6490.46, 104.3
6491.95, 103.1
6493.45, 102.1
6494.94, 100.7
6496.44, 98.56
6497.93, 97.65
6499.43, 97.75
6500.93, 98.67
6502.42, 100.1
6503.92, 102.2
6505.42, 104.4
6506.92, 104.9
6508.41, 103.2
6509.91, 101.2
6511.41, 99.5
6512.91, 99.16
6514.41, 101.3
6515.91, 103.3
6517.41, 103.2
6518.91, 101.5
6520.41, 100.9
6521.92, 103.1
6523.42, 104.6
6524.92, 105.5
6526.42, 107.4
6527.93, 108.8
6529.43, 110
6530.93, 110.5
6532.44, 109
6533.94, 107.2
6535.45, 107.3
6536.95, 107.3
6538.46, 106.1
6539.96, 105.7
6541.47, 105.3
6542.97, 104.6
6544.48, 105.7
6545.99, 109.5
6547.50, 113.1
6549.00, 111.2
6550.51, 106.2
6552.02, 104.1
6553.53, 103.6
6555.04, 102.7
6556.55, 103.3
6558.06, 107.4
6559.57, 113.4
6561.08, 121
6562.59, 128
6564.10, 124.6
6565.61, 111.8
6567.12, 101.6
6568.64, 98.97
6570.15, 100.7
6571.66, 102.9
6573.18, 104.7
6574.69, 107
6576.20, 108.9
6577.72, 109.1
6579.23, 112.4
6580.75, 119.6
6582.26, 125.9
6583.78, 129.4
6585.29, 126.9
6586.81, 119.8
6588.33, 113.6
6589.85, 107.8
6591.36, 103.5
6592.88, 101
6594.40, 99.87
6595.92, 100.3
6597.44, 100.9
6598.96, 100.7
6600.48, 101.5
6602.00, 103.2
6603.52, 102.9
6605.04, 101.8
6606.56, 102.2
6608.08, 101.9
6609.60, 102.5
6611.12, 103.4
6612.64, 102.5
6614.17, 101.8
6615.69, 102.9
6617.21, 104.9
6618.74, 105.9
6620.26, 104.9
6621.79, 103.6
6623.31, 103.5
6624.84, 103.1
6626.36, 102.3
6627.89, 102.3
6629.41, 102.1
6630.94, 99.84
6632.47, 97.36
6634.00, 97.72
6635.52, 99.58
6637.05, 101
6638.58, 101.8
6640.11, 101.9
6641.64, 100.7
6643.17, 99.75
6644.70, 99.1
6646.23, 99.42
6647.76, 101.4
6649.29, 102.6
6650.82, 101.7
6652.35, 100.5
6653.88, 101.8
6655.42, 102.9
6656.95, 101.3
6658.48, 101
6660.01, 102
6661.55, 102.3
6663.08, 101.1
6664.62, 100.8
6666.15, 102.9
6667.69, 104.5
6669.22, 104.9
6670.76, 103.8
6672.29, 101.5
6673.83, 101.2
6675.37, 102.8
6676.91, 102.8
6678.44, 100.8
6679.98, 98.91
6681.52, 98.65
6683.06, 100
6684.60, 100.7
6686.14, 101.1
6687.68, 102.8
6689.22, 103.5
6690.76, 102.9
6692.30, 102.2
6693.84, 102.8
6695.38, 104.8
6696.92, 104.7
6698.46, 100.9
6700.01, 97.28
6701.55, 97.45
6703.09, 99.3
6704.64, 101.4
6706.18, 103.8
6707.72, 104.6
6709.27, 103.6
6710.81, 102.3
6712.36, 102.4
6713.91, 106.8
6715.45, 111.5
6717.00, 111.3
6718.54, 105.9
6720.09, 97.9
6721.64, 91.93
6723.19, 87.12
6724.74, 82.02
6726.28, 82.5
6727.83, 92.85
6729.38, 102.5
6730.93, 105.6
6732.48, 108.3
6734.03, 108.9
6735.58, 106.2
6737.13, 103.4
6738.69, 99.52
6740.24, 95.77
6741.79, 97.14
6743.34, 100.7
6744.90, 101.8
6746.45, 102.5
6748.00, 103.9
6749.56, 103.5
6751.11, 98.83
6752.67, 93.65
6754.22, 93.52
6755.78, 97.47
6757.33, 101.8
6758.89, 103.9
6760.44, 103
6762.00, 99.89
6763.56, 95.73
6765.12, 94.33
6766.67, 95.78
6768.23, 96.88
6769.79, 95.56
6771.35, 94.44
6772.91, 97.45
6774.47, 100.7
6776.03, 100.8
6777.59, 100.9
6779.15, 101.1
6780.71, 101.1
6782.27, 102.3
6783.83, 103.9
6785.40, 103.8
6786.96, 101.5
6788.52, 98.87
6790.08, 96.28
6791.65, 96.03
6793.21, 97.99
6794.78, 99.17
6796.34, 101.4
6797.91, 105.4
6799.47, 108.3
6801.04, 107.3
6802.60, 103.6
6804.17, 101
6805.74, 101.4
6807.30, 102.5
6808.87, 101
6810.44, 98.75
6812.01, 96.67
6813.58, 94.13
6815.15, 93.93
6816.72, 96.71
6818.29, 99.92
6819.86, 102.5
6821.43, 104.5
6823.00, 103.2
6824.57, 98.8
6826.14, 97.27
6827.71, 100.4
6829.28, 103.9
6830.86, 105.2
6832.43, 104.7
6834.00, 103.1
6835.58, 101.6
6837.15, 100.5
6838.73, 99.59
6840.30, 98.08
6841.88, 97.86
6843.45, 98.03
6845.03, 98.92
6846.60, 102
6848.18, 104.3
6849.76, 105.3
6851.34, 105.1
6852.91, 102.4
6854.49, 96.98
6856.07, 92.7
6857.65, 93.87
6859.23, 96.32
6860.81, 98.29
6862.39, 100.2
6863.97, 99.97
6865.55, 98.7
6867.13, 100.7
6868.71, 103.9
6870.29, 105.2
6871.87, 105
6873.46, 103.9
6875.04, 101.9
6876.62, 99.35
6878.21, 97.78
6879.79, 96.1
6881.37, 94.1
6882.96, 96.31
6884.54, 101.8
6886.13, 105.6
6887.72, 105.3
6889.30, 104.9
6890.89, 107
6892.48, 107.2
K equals 108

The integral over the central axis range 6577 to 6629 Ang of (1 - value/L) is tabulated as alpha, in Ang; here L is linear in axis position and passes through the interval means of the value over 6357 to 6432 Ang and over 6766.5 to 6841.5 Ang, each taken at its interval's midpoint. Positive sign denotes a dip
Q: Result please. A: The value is -3.18 Ang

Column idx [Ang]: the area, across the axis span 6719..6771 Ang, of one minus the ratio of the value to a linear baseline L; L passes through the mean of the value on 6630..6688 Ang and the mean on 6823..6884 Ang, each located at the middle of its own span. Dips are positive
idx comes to 1.3 Ang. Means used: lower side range 101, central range 98.3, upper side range 100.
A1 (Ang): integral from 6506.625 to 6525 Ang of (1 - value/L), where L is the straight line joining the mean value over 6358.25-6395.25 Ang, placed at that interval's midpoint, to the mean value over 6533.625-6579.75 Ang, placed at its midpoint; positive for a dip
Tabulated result 0.7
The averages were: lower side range 101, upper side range 108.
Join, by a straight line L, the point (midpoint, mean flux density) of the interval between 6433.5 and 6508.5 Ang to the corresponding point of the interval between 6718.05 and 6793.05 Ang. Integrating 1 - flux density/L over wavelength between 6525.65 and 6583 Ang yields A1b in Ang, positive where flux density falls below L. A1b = -4.5 Ang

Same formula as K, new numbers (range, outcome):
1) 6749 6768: 98.4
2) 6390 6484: 101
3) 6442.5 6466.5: 101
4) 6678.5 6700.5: 102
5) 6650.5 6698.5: 102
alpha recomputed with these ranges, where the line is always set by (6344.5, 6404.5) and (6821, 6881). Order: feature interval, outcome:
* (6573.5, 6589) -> -2.5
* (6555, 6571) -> -1.6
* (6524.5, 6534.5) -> -0.8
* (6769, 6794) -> 0.3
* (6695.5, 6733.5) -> 0.1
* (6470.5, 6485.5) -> -0.5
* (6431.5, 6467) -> -0.2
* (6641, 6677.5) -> -0.4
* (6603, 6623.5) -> -0.5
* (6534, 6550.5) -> -1.1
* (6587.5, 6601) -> -0.4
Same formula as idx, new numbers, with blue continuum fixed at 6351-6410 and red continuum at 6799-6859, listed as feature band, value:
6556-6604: -4.40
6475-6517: -0.62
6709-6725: -0.02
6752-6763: 0.17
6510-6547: -1.70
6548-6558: -0.49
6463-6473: -0.25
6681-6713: -0.38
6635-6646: 0.01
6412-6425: 0.22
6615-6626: -0.38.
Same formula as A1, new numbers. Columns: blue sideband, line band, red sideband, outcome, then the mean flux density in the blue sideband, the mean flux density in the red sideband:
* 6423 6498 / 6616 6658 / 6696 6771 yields -0.36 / 102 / 99.9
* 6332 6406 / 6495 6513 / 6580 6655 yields 0.35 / 101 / 104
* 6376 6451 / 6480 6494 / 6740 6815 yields -0.38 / 101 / 99.8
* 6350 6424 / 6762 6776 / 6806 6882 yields 0.47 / 100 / 100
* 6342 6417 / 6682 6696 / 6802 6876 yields -0.23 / 101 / 101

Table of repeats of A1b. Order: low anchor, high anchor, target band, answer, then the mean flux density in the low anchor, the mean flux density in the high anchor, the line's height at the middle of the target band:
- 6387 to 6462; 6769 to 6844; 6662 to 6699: -0.6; 101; 100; 101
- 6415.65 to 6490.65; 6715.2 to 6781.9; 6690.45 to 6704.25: -0.2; 102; 99.2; 99.7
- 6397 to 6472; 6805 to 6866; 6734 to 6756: 0.0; 101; 100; 100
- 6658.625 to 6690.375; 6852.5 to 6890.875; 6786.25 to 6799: 0.1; 102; 100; 101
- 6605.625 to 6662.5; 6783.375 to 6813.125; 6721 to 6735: 0.8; 102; 101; 101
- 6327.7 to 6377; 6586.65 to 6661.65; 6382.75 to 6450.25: -0.2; 100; 102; 101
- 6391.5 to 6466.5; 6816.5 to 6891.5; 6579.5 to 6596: -2.2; 101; 101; 101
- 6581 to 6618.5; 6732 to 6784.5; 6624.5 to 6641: 0.7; 107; 100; 105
